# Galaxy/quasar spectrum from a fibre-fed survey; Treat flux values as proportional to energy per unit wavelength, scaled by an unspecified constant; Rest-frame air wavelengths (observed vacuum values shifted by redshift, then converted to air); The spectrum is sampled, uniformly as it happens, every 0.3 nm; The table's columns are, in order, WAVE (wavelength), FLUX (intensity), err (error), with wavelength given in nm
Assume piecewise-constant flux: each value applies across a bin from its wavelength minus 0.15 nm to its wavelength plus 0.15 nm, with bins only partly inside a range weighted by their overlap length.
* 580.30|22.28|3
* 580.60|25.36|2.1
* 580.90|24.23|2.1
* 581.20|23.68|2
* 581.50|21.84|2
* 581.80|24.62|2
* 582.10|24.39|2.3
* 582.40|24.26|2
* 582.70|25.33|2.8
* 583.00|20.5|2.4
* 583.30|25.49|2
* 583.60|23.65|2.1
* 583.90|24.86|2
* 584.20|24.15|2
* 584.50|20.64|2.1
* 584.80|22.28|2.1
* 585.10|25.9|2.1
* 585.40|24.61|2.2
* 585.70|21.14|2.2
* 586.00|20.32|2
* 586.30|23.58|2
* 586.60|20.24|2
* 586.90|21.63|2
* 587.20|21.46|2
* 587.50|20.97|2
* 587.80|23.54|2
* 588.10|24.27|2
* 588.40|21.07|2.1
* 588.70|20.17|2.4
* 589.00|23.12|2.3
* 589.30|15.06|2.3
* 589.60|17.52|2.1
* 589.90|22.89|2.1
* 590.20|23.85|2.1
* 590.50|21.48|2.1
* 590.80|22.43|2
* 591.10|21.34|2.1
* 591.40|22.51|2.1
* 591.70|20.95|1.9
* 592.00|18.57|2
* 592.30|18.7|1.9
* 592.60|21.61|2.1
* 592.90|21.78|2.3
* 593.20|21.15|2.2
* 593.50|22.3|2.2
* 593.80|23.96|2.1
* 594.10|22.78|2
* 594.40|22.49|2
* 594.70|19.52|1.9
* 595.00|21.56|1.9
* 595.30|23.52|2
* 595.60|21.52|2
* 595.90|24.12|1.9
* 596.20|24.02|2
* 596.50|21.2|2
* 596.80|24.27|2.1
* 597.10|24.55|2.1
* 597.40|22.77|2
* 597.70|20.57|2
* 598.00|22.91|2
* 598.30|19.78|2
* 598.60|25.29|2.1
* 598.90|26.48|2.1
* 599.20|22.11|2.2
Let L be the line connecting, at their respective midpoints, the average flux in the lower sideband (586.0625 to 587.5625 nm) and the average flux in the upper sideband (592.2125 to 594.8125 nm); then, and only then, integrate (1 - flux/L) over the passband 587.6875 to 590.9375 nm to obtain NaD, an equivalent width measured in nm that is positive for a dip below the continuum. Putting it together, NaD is 0.03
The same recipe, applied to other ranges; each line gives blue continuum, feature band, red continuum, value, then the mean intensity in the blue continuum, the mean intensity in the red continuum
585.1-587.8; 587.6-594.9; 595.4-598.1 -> 0.35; 22.1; 22.9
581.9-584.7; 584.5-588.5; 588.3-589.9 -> -0.17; 23.7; 19.7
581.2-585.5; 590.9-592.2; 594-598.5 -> 0.12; 23.7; 22.4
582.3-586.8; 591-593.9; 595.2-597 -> 0.24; 23.1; 23.1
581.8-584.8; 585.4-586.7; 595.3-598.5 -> 0.10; 23.7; 22.7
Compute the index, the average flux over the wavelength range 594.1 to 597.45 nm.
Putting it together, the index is 22.7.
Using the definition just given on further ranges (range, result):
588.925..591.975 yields 21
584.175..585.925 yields 22.9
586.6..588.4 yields 22.1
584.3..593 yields 21.5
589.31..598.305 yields 21.8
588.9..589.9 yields 19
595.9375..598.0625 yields 23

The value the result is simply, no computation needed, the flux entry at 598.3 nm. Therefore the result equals 19.78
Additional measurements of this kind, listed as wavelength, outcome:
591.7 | 20.95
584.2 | 24.15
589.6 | 17.52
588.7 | 20.17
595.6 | 21.52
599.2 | 22.11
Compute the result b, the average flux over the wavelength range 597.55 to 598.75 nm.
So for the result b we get 22.1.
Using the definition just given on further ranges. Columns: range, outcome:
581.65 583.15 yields 23.8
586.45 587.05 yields 20.9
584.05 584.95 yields 22.4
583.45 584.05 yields 24.3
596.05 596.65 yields 22.6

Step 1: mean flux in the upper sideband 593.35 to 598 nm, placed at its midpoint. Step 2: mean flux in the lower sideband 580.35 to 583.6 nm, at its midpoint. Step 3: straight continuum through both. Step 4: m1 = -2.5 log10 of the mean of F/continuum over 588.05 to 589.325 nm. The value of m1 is 0.11 mag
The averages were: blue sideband 23.9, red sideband 22.6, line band 21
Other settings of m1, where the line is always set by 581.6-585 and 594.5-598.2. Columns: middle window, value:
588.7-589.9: 0.20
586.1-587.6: 0.09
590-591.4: 0.03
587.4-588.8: 0.05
